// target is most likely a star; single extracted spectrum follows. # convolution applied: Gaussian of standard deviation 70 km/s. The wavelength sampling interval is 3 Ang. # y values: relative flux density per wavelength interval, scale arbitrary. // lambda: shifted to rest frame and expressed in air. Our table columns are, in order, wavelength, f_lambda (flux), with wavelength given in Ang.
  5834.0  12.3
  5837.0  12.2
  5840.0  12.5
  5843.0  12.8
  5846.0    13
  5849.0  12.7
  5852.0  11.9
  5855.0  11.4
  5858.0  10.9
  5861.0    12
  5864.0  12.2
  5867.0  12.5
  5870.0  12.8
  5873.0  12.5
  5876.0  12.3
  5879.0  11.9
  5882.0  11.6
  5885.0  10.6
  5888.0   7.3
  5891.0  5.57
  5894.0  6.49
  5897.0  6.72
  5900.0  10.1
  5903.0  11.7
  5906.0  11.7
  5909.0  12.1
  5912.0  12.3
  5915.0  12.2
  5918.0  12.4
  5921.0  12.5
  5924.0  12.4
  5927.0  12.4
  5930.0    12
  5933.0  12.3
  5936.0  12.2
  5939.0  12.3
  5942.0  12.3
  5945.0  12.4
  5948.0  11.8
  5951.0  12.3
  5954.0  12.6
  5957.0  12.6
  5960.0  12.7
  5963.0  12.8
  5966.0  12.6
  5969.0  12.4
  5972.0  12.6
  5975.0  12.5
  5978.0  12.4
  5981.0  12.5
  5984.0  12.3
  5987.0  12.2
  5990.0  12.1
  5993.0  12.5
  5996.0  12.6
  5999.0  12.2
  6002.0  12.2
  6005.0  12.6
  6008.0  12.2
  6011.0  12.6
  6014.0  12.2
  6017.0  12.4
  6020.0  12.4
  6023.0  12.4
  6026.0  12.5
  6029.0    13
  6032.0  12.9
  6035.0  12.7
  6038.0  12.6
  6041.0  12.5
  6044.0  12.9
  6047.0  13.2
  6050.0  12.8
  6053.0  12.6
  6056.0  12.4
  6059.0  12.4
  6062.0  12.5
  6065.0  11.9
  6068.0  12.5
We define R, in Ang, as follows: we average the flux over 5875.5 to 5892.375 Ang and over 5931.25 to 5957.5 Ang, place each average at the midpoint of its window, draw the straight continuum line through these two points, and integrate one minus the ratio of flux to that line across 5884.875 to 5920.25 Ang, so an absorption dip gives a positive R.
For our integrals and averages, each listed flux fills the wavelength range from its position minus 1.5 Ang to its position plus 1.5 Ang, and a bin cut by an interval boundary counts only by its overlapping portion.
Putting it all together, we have 2.2 Ang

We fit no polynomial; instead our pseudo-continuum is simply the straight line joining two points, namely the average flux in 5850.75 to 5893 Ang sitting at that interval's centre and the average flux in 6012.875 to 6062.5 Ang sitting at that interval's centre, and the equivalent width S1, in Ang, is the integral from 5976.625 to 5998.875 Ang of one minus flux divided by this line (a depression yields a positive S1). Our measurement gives -0.4 Ang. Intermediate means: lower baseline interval 11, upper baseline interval 12.6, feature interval 12.4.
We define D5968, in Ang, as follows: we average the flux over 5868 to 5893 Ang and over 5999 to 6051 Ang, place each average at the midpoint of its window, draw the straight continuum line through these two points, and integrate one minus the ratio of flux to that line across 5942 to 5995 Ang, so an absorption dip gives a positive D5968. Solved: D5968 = -2.9 Ang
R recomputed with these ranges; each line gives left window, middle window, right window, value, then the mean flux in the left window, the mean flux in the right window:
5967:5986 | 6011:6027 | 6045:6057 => 0.30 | 12.4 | 12.8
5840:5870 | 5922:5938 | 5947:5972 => 0.19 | 12.2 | 12.5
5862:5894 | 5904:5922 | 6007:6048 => -1.62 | 10.7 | 12.6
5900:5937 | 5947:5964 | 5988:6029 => -0.35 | 12.1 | 12.4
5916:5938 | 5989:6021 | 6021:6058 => 0.54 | 12.3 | 12.7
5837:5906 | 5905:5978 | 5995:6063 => -4.08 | 11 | 12.6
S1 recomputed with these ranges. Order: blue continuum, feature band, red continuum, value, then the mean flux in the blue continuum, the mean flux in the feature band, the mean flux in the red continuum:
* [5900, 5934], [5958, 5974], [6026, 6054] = -0.3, 12.1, 12.6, 12.8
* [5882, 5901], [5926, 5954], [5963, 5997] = -4.8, 8.04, 12.2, 12.4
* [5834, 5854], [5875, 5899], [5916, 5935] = 6.6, 12.5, 9.01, 12.3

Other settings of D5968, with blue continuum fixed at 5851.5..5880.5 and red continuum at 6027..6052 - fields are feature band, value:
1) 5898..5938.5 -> 1.0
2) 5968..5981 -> 0.0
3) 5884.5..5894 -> 3.8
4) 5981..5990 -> 0.2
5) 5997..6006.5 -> 0.2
